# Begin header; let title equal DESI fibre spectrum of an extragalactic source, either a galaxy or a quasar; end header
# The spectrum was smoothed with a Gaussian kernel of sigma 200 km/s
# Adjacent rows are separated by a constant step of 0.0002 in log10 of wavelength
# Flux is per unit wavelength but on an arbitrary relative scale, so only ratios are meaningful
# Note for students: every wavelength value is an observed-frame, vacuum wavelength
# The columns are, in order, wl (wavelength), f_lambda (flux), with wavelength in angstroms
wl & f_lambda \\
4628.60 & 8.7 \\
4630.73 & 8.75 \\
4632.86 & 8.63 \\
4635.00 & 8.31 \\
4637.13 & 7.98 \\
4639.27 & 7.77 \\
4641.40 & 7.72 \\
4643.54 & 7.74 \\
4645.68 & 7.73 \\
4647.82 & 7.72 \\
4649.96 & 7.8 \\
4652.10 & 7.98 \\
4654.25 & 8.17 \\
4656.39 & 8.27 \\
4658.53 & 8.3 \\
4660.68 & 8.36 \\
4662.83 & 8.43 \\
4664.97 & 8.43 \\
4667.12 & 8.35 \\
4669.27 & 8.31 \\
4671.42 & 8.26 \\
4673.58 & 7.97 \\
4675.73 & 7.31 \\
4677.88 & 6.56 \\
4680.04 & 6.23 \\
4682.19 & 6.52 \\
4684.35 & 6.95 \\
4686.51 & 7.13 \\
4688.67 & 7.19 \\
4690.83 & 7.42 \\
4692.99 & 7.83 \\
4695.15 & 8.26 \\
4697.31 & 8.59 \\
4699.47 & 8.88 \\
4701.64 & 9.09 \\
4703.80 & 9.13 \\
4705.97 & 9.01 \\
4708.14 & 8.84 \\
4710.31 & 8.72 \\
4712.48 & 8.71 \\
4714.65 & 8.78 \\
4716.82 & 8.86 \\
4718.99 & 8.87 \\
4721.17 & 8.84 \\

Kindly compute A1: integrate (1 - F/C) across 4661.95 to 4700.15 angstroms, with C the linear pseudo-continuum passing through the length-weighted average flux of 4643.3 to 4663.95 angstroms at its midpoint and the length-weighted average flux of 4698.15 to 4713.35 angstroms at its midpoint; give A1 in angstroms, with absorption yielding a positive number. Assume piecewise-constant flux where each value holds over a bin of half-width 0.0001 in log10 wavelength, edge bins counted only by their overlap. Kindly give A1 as 3.7 angstroms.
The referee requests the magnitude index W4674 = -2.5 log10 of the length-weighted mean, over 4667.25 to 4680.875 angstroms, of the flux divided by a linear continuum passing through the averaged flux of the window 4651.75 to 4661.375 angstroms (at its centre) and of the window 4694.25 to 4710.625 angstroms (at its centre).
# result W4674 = 0.13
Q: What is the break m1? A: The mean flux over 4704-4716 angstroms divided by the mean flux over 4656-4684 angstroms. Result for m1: 1.14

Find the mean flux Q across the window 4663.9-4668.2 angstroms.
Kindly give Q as 8.39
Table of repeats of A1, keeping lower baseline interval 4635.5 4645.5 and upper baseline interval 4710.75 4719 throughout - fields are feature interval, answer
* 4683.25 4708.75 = 1.1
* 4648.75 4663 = -0.2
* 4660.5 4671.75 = -0.3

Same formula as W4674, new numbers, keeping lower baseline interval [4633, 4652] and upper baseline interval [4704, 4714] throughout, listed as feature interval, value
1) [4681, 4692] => 0.207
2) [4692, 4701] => 0.029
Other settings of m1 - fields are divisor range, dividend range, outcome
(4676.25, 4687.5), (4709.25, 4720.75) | 1.31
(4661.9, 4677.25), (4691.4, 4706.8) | 1.07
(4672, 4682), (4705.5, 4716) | 1.25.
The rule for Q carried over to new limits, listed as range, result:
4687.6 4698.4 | 7.87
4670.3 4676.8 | 7.84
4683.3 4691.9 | 7.17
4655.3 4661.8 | 8.31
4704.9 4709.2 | 8.92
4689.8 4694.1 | 7.64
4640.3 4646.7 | 7.73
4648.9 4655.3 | 7.98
